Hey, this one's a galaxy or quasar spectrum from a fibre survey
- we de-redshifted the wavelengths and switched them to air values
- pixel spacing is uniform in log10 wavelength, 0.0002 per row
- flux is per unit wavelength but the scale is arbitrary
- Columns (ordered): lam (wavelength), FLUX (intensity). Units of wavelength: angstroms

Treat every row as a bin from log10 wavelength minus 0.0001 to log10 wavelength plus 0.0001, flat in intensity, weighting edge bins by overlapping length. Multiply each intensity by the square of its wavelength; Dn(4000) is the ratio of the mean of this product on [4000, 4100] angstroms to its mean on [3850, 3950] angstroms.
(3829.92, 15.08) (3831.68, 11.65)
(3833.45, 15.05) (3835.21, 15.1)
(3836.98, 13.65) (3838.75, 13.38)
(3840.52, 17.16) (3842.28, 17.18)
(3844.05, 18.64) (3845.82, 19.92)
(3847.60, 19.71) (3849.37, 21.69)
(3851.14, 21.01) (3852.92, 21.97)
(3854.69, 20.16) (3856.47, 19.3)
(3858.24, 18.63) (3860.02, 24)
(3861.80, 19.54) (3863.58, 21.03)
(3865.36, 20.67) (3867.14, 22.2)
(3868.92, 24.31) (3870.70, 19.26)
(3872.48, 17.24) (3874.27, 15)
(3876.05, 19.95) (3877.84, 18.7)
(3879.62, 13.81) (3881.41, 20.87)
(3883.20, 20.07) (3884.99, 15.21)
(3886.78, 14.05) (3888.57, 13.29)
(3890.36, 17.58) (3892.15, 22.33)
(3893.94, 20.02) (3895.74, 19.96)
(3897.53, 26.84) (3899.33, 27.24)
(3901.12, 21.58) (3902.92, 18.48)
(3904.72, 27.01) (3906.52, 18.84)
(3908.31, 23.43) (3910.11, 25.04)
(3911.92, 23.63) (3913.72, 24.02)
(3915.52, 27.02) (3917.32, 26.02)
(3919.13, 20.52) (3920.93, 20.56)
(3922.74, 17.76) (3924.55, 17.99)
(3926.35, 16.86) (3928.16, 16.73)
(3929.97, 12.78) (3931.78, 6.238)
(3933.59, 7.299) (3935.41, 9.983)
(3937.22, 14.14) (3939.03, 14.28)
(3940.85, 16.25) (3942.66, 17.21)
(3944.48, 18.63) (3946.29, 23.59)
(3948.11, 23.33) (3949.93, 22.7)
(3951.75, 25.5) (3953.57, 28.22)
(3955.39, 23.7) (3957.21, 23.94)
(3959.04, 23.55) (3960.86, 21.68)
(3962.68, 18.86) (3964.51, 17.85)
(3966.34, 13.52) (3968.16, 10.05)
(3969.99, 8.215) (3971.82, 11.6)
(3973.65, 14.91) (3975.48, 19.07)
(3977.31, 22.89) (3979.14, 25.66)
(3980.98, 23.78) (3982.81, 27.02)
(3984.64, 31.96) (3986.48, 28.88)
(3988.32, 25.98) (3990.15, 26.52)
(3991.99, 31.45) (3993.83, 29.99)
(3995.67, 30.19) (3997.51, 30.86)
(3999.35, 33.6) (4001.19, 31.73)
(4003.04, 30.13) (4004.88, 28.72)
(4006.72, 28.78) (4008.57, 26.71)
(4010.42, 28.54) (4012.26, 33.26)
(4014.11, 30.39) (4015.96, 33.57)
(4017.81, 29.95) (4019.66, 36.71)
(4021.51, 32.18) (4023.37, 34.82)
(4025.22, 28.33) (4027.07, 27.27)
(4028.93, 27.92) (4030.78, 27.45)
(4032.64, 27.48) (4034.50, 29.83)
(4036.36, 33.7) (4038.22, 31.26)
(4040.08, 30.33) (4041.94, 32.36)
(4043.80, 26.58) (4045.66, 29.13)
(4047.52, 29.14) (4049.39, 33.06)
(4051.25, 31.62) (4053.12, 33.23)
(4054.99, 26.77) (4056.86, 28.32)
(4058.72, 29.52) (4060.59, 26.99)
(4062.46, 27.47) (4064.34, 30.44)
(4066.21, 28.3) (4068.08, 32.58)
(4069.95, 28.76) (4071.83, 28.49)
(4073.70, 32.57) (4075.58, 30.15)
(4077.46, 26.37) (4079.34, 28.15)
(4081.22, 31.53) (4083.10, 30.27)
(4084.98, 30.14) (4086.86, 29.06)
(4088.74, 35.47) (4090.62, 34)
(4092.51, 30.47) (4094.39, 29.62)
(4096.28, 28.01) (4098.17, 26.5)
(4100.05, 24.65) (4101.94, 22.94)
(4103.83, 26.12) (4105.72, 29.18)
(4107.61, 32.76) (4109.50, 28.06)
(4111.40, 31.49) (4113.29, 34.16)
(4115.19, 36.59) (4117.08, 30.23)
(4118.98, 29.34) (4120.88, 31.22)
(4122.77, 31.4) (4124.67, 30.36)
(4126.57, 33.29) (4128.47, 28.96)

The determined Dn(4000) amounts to 1.7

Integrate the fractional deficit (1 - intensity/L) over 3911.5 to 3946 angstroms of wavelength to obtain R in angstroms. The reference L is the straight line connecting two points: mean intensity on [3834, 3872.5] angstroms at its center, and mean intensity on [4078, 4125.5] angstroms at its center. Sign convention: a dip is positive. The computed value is 8.0 angstroms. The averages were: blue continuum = 19.4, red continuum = 30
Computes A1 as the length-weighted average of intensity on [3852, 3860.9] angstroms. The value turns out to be 20.8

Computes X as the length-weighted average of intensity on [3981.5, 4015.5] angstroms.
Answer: 29.7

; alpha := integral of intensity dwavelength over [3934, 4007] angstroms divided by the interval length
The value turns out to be 22.6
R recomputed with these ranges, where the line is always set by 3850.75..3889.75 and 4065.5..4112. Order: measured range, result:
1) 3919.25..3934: 4.48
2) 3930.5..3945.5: 6.21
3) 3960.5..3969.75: 3.16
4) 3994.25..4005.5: -2.54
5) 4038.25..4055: -1.88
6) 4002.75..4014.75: -1.79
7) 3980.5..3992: -1.53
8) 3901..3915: -1.40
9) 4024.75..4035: -0.51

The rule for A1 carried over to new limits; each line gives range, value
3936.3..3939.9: 14.2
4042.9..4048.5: 28.3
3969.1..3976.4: 13.5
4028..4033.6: 27.6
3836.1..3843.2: 15.4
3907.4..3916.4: 24.6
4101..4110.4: 27.8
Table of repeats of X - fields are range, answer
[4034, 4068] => 30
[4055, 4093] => 29.9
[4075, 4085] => 29.3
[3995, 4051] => 30.5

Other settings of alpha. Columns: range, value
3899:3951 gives 19.2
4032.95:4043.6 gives 30.9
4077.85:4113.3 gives 29.4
